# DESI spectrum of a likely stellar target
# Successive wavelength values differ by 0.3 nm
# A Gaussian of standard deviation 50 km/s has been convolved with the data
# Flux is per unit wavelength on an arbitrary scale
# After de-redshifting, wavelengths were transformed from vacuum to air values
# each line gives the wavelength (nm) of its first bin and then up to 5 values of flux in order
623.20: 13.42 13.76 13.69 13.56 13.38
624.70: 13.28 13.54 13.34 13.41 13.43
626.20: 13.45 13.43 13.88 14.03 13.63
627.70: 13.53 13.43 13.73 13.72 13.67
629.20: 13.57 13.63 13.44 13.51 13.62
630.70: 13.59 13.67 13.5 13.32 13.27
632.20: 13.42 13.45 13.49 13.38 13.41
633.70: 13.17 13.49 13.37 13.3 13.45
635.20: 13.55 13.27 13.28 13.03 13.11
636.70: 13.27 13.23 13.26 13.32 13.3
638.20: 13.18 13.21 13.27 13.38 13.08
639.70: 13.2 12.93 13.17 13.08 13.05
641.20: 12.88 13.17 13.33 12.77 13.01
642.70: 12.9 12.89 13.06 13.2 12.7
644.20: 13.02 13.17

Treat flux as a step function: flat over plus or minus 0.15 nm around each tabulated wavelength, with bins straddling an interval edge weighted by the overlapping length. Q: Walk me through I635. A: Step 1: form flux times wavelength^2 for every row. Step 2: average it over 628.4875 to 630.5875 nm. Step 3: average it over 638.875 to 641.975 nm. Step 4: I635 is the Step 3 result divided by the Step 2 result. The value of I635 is 1.00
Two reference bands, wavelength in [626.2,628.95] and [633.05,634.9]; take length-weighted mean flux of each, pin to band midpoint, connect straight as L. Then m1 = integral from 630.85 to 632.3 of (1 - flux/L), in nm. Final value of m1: 0.00 nm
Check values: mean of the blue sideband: 13.7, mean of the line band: 13.4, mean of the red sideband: 13.4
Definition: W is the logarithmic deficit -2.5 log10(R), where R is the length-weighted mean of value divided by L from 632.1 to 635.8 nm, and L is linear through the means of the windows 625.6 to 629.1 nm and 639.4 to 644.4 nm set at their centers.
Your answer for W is 0.00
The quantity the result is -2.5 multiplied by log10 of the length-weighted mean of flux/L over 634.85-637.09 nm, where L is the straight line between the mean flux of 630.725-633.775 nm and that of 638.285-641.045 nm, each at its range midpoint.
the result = 0.00 mag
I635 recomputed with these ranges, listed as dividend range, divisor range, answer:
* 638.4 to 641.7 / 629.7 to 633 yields 1.00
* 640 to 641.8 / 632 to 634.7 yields 1.00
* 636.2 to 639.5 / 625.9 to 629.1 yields 1.00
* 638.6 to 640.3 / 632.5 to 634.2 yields 1.00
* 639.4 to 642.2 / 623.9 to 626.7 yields 1.02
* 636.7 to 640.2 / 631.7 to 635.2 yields 1.00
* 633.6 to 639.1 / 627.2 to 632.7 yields 1.00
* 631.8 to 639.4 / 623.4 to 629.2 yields 1.01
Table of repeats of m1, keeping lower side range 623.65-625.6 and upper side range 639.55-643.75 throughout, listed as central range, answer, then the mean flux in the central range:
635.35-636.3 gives 0.00 nm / 13.2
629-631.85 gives -0.05 nm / 13.5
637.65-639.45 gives -0.02 nm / 13.2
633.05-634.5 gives -0.01 nm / 13.4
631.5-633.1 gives -0.01 nm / 13.4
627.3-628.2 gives -0.01 nm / 13.5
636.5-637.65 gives -0.01 nm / 13.3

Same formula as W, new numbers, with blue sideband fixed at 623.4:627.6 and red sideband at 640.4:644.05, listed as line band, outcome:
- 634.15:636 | -0.010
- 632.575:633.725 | -0.007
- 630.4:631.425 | -0.017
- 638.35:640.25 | -0.006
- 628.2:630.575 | -0.015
